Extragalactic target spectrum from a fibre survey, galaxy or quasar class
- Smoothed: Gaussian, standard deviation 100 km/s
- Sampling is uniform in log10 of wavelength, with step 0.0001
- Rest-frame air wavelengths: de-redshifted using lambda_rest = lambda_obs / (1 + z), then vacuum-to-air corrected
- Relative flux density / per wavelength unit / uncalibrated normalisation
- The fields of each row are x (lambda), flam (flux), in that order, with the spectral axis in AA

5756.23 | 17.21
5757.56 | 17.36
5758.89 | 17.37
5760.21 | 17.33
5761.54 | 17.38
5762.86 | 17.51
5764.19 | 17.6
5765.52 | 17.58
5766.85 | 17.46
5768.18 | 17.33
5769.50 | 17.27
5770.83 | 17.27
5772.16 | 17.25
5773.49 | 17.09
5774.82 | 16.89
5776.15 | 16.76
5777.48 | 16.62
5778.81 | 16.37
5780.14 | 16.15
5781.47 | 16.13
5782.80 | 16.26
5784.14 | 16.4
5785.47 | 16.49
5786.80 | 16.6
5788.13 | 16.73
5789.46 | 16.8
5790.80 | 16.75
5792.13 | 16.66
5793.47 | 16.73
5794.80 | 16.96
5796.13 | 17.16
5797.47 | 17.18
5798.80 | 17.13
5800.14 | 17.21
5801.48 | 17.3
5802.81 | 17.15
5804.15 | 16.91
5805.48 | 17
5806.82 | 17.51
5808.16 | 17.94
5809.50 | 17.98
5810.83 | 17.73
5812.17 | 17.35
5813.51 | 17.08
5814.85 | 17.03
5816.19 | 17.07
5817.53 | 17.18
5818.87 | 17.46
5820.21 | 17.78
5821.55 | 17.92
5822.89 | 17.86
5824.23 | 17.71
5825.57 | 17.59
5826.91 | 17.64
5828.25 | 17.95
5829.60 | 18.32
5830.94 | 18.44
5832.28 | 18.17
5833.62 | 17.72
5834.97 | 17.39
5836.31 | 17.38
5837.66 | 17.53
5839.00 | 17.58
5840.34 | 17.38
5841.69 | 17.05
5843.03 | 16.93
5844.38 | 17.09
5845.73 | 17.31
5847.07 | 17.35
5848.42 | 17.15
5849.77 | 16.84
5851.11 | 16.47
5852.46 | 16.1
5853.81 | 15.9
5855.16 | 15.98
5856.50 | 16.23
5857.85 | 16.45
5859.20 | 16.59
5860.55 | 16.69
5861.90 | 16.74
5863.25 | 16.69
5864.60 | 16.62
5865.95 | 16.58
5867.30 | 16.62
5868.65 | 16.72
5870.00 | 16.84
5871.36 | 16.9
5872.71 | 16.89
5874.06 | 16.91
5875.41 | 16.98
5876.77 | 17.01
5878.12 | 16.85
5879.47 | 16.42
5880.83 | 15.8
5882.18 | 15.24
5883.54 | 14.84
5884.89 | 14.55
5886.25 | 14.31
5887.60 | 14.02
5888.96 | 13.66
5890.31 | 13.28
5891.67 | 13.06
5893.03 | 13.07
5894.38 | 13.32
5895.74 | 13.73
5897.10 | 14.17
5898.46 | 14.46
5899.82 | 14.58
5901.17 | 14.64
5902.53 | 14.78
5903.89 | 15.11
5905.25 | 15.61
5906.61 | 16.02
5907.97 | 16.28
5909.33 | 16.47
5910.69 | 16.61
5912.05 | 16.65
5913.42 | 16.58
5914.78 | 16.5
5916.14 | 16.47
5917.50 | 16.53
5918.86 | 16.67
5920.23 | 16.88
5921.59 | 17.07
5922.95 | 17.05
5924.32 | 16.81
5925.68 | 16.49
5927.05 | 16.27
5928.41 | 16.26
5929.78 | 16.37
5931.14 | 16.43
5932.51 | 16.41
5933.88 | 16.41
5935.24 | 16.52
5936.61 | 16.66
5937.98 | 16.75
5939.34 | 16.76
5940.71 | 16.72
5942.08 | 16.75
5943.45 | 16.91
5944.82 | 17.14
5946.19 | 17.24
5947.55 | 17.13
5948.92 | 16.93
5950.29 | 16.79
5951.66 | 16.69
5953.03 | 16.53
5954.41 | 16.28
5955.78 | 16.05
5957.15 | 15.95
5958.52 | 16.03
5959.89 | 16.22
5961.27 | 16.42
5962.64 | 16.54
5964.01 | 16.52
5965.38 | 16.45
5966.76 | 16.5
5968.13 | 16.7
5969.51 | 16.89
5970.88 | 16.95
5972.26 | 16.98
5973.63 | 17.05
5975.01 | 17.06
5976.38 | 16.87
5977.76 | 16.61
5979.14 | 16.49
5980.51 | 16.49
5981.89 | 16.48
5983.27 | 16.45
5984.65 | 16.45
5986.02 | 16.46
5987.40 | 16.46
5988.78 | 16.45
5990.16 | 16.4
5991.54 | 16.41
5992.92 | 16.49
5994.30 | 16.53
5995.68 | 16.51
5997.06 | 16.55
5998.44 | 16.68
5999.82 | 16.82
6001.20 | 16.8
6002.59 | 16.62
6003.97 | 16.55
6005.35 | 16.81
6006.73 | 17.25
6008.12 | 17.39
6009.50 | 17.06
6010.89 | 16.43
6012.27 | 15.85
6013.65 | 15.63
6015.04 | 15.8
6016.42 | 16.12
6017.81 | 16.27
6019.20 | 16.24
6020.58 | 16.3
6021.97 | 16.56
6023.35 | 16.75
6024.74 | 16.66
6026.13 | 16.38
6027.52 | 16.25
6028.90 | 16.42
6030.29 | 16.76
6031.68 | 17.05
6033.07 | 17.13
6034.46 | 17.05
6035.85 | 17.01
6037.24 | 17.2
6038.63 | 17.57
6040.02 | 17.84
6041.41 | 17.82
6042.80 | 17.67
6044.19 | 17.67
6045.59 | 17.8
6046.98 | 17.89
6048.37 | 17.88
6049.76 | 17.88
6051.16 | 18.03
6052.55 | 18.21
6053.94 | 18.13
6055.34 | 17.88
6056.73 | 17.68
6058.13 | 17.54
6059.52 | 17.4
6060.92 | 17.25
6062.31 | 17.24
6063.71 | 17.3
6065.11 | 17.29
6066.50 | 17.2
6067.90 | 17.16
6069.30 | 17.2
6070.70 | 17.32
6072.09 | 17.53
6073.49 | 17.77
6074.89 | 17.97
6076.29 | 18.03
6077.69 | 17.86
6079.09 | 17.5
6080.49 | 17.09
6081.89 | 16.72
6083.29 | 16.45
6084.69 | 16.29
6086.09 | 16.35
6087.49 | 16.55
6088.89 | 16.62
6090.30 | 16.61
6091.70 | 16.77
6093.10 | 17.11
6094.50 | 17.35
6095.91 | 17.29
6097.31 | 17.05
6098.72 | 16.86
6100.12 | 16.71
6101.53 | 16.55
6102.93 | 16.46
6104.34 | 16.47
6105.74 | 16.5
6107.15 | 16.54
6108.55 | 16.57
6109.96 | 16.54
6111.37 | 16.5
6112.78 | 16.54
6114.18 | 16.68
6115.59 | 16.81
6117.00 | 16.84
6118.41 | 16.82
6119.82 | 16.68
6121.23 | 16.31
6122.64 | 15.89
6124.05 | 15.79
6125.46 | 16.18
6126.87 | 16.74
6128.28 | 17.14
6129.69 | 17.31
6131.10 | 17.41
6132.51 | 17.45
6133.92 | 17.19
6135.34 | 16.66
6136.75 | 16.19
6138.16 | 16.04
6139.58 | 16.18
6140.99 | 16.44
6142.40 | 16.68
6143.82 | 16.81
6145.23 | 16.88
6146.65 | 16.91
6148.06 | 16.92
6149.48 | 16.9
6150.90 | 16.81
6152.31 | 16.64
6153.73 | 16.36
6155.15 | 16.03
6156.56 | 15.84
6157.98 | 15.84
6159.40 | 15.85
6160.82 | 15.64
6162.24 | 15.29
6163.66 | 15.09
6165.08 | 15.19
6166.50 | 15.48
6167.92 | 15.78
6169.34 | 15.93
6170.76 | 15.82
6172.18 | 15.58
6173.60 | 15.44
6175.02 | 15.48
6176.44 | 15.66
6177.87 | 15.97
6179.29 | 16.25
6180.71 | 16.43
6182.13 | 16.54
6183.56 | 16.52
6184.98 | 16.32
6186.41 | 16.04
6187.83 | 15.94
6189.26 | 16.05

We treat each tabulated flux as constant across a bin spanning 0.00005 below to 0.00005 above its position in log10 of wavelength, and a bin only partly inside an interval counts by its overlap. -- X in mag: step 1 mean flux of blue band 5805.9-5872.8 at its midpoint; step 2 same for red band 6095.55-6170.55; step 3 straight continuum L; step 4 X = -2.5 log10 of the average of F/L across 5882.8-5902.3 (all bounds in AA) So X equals 0.21 mag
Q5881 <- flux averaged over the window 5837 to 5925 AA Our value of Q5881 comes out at 16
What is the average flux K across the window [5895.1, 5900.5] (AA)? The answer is 14.2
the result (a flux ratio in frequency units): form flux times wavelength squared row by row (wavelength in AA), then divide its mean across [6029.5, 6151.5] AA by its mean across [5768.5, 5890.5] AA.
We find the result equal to 1.11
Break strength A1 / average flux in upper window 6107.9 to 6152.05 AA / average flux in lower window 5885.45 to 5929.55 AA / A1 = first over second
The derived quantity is 1.08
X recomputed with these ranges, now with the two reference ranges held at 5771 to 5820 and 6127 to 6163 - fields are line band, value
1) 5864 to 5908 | 0.11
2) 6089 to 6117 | -0.01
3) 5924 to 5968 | 0.01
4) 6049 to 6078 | -0.06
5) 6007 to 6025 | 0.02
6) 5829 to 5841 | -0.05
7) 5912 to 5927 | 0.01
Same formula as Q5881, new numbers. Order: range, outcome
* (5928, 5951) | 16.7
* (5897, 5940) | 16.2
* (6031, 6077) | 17.6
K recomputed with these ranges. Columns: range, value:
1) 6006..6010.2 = 17.2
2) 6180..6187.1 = 16.4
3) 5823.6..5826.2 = 17.7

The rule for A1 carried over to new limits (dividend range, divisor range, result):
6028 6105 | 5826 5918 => 1.07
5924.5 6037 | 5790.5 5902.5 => 1.00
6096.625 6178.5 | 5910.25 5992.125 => 0.98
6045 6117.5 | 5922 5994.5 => 1.03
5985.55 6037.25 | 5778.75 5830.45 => 0.97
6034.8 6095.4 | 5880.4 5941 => 1.11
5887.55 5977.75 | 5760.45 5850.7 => 0.93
